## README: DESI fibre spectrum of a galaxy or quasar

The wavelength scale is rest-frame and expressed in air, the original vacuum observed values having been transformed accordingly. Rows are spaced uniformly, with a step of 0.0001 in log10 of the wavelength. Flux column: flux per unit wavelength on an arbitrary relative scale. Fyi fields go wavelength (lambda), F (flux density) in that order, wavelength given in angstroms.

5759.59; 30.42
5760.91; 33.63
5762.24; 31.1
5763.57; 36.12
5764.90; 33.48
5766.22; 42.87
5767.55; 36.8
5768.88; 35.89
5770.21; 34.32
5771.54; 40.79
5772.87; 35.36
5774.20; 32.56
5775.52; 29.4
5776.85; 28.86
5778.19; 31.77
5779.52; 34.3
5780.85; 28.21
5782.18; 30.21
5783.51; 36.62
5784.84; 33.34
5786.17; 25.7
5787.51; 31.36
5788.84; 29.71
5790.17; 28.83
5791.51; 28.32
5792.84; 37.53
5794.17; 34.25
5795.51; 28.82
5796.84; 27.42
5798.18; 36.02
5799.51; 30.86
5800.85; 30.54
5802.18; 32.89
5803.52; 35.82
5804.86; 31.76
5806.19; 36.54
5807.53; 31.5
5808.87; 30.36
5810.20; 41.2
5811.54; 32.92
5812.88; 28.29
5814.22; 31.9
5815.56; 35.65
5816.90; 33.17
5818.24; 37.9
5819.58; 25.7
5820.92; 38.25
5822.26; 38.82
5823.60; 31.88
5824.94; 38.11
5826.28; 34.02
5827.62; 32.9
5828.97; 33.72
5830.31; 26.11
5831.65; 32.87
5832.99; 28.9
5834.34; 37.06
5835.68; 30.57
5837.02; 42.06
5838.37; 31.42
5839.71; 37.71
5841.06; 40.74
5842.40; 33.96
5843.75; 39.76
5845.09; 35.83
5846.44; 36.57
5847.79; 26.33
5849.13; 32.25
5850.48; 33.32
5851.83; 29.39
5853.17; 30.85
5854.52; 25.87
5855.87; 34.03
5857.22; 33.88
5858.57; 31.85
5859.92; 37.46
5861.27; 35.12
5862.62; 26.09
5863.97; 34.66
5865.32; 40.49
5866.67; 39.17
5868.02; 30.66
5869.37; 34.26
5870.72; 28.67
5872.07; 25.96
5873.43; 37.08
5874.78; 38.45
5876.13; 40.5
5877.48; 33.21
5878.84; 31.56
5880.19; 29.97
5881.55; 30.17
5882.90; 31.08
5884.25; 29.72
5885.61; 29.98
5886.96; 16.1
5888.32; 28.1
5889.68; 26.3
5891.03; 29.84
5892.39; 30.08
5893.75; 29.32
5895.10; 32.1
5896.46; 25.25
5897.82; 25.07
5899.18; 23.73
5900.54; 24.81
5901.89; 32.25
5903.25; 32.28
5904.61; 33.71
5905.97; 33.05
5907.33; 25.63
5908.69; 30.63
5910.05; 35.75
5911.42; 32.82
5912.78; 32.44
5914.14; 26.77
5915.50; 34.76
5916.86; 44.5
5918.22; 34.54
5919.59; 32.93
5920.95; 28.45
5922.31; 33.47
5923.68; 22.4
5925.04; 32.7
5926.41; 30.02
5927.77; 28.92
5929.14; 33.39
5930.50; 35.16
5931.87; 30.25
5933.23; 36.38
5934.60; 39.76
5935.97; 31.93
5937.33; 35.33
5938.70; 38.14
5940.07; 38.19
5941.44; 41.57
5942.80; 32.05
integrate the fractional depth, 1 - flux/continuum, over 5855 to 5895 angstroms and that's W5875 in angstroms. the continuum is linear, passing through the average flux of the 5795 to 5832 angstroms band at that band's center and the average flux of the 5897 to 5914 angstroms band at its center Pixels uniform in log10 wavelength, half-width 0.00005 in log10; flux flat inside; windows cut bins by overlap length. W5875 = -1.0 angstroms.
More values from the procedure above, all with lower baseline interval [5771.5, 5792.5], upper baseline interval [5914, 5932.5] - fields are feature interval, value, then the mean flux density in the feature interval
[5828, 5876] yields -2.7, 33.6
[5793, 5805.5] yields -0.3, 32.3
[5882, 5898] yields 2.1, 27.9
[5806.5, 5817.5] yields -0.6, 33.2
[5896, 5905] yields 1.1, 28.1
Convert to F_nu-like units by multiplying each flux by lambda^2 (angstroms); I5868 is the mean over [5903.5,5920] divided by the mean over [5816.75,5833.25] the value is 1.0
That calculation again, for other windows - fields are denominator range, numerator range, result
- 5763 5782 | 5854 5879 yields 1.02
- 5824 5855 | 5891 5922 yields 0.94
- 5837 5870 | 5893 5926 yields 0.92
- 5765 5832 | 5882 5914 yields 0.91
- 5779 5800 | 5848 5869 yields 1.07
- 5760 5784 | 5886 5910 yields 0.87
